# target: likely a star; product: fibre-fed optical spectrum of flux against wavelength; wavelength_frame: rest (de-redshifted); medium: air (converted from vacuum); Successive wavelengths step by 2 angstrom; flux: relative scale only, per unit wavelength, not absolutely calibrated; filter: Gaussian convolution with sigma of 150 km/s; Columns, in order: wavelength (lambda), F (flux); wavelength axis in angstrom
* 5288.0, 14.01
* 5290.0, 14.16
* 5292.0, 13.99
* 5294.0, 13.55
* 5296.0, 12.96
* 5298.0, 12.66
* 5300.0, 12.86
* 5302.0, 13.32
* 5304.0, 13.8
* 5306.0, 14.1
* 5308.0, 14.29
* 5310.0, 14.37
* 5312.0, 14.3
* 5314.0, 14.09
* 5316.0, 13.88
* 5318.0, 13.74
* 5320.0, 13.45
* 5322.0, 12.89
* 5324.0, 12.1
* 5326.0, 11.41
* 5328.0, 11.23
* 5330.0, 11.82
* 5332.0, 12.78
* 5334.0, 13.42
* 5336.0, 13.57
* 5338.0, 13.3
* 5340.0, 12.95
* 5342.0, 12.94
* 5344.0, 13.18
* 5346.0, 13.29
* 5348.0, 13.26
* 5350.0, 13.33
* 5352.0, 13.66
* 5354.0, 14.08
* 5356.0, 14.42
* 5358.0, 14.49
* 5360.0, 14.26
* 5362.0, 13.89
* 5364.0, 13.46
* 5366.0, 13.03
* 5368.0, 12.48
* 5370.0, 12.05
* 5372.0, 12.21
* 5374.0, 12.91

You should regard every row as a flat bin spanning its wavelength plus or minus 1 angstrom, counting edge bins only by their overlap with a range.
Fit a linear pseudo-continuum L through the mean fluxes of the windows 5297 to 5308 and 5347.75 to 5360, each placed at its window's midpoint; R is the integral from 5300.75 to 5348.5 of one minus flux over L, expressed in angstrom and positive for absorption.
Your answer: 1.5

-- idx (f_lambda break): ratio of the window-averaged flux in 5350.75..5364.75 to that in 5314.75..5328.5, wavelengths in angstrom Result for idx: 1.10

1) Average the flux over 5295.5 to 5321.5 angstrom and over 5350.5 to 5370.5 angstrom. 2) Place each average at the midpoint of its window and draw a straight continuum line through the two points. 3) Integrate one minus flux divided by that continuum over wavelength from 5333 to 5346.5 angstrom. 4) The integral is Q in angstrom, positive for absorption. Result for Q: 0.4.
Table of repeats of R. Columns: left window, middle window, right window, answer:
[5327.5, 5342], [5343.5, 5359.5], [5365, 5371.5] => -1.4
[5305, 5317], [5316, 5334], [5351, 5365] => 2.0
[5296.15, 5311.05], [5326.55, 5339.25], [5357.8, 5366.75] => 1.0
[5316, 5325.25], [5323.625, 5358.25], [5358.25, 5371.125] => 0.3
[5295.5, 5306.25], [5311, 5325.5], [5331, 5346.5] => -0.2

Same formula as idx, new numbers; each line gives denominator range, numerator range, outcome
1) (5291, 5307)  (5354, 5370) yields 1.02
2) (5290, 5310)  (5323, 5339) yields 0.92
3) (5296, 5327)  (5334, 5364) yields 1.02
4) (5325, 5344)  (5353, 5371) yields 1.07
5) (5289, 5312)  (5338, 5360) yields 0.99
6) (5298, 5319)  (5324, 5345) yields 0.91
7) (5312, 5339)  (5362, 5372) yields 0.99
